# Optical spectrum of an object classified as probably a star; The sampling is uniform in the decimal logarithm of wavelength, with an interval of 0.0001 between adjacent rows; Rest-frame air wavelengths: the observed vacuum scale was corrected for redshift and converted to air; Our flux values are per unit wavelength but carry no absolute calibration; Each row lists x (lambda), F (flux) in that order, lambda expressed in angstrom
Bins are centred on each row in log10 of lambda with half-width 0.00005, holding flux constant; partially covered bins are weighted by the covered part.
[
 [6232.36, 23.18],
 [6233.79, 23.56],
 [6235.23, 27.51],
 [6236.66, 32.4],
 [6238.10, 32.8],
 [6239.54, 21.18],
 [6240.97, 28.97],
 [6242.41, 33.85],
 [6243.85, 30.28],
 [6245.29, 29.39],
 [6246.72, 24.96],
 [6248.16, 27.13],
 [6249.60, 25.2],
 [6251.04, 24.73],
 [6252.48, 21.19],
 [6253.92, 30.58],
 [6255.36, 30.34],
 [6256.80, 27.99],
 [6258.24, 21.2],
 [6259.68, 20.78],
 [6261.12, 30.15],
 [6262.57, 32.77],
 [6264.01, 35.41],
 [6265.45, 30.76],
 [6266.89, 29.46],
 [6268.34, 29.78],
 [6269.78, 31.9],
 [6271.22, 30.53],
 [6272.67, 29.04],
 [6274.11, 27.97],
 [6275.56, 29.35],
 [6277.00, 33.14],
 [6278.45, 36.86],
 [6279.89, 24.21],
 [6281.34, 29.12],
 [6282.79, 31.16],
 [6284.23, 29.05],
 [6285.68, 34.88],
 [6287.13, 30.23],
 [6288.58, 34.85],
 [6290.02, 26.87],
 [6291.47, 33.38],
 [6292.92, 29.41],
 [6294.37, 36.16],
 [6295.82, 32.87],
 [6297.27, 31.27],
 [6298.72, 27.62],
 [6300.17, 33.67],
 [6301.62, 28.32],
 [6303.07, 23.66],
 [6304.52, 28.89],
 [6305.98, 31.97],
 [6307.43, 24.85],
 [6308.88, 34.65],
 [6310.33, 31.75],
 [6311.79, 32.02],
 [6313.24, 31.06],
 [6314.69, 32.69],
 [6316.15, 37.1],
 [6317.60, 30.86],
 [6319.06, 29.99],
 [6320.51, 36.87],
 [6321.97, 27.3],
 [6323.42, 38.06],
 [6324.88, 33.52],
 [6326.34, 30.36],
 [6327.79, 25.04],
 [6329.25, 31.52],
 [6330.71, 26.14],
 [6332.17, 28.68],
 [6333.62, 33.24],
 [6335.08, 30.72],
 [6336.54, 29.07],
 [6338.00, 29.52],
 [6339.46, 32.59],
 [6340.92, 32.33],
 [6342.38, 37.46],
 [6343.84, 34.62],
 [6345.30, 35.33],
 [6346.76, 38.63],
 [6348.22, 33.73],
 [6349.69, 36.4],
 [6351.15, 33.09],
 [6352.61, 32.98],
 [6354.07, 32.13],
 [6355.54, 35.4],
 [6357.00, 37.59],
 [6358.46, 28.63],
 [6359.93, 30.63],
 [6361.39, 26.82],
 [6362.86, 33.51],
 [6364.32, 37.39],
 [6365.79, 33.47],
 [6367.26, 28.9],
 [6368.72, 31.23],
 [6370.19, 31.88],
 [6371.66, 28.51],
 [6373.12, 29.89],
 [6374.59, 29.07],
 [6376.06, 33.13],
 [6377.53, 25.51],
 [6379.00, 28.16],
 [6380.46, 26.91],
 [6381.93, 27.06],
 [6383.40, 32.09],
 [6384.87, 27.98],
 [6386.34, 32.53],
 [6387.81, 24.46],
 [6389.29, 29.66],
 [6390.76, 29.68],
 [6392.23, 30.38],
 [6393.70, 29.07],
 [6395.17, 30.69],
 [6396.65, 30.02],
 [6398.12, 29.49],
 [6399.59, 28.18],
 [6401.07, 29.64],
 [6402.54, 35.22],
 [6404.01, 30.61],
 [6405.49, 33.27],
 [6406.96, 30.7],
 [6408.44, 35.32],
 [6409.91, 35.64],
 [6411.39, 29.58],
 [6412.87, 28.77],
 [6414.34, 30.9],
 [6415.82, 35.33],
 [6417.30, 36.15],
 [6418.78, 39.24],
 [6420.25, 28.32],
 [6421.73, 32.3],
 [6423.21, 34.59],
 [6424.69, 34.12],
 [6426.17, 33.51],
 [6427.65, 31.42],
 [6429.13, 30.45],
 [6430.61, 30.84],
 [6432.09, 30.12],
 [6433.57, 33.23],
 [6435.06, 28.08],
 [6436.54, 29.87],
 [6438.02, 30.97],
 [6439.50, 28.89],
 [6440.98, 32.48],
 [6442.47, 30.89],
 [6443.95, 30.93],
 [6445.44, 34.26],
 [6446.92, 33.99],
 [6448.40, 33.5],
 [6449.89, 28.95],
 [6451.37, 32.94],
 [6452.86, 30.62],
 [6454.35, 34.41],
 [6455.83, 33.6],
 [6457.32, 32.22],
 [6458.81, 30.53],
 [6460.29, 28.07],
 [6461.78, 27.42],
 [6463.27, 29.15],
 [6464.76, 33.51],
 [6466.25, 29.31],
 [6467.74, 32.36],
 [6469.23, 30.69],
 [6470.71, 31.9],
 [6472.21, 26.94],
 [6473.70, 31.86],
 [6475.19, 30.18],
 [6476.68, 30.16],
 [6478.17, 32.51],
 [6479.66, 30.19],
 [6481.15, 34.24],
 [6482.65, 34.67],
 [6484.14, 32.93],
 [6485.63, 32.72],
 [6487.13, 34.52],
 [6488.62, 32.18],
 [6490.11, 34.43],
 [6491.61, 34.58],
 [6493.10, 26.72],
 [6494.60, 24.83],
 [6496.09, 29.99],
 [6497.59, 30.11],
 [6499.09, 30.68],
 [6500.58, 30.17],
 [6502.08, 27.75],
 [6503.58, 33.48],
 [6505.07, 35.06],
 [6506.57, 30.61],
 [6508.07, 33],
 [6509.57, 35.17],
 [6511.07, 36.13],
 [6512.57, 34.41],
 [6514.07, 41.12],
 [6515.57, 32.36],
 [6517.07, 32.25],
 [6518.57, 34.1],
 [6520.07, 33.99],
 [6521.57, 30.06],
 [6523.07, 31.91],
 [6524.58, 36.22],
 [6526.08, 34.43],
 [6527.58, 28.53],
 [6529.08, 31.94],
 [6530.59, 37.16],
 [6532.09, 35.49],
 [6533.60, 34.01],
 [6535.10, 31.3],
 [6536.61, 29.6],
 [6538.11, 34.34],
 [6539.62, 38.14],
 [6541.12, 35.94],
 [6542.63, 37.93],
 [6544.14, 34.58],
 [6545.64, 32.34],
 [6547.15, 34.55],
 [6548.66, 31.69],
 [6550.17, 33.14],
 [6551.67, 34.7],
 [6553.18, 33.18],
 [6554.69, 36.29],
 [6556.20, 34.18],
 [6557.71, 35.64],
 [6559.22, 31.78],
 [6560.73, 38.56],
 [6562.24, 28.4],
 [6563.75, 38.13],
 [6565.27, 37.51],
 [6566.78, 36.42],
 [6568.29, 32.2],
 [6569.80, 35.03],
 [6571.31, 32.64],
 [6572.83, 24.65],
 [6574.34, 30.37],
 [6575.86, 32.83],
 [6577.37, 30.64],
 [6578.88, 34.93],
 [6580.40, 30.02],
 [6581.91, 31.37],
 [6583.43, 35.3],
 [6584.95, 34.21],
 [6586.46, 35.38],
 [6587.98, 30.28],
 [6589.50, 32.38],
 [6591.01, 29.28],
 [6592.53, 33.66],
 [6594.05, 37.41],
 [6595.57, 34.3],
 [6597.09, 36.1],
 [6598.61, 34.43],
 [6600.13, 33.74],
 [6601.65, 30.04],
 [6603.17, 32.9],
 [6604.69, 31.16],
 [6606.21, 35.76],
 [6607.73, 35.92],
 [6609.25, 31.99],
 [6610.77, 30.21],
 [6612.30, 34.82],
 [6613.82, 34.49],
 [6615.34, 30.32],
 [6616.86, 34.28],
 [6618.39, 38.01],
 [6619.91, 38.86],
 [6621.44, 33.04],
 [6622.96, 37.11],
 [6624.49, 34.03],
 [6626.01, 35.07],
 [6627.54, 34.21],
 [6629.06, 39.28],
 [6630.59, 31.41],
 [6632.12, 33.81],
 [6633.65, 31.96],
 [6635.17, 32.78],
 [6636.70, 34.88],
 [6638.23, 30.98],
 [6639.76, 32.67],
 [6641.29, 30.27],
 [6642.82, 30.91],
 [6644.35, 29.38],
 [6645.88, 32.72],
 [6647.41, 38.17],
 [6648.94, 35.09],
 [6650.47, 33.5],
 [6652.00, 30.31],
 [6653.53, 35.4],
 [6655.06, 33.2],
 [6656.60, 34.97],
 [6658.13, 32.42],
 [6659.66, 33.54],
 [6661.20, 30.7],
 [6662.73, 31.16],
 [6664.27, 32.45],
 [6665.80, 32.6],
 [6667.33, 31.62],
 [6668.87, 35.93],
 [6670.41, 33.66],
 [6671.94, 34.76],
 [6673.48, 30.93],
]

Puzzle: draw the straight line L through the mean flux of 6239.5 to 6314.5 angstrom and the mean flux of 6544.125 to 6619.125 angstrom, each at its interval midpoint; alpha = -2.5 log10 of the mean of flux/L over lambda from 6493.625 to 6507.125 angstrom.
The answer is 0.08 mag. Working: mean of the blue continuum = 29.7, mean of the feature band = 30.2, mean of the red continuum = 33.4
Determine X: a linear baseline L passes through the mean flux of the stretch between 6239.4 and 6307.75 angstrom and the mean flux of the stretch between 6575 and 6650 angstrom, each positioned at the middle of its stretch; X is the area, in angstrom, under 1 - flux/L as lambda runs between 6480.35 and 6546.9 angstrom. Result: -1.6 angstrom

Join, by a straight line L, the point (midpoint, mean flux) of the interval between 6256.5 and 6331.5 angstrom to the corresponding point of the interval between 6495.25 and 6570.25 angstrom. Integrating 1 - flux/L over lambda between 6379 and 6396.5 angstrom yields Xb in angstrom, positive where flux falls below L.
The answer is 1.5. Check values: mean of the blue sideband 30.6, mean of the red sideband 33.7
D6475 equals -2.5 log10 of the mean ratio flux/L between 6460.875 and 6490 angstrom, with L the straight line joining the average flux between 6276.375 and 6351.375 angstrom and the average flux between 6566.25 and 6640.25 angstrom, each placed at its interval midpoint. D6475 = 0.039 mag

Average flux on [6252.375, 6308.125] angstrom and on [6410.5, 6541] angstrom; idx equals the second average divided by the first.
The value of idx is 1.1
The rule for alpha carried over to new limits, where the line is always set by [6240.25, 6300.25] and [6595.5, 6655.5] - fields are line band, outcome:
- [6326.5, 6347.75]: -0.046 mag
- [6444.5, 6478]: 0.021 mag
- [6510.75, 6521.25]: -0.072 mag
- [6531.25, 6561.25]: -0.050 mag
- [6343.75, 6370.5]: -0.089 mag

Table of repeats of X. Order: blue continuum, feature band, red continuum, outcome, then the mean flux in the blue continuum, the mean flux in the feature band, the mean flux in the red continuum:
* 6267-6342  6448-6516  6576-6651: 1.3 angstrom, 30.9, 31.8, 33.5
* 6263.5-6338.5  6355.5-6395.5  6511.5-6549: 2.0 angstrom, 30.9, 30.3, 34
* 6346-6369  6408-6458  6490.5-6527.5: 0.9 angstrom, 33.2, 32.2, 32.4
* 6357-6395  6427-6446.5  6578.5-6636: 0.0 angstrom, 30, 31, 33.8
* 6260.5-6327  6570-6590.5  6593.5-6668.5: 0.8 angstrom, 31.2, 32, 33.6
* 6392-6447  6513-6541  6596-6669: -1.0 angstrom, 31.8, 33.8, 33.5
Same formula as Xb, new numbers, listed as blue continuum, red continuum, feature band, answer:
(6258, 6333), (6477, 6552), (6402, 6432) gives -0.7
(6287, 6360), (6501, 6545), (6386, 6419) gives 1.3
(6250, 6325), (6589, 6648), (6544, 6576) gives -0.5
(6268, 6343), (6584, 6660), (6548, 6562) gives -0.5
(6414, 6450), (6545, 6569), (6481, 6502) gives 1.1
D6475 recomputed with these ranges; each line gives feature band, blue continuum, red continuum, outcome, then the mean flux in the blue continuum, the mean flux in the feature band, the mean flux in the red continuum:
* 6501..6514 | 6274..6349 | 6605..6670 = -0.026 mag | 31.5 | 33.5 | 33.6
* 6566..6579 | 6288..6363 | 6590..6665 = 0.038 mag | 31.8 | 32.1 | 33.5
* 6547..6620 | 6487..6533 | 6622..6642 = -0.006 mag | 32.7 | 33.5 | 33.7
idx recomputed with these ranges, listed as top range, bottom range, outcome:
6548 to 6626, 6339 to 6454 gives 1.06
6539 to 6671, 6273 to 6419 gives 1.07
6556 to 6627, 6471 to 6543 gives 1.03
